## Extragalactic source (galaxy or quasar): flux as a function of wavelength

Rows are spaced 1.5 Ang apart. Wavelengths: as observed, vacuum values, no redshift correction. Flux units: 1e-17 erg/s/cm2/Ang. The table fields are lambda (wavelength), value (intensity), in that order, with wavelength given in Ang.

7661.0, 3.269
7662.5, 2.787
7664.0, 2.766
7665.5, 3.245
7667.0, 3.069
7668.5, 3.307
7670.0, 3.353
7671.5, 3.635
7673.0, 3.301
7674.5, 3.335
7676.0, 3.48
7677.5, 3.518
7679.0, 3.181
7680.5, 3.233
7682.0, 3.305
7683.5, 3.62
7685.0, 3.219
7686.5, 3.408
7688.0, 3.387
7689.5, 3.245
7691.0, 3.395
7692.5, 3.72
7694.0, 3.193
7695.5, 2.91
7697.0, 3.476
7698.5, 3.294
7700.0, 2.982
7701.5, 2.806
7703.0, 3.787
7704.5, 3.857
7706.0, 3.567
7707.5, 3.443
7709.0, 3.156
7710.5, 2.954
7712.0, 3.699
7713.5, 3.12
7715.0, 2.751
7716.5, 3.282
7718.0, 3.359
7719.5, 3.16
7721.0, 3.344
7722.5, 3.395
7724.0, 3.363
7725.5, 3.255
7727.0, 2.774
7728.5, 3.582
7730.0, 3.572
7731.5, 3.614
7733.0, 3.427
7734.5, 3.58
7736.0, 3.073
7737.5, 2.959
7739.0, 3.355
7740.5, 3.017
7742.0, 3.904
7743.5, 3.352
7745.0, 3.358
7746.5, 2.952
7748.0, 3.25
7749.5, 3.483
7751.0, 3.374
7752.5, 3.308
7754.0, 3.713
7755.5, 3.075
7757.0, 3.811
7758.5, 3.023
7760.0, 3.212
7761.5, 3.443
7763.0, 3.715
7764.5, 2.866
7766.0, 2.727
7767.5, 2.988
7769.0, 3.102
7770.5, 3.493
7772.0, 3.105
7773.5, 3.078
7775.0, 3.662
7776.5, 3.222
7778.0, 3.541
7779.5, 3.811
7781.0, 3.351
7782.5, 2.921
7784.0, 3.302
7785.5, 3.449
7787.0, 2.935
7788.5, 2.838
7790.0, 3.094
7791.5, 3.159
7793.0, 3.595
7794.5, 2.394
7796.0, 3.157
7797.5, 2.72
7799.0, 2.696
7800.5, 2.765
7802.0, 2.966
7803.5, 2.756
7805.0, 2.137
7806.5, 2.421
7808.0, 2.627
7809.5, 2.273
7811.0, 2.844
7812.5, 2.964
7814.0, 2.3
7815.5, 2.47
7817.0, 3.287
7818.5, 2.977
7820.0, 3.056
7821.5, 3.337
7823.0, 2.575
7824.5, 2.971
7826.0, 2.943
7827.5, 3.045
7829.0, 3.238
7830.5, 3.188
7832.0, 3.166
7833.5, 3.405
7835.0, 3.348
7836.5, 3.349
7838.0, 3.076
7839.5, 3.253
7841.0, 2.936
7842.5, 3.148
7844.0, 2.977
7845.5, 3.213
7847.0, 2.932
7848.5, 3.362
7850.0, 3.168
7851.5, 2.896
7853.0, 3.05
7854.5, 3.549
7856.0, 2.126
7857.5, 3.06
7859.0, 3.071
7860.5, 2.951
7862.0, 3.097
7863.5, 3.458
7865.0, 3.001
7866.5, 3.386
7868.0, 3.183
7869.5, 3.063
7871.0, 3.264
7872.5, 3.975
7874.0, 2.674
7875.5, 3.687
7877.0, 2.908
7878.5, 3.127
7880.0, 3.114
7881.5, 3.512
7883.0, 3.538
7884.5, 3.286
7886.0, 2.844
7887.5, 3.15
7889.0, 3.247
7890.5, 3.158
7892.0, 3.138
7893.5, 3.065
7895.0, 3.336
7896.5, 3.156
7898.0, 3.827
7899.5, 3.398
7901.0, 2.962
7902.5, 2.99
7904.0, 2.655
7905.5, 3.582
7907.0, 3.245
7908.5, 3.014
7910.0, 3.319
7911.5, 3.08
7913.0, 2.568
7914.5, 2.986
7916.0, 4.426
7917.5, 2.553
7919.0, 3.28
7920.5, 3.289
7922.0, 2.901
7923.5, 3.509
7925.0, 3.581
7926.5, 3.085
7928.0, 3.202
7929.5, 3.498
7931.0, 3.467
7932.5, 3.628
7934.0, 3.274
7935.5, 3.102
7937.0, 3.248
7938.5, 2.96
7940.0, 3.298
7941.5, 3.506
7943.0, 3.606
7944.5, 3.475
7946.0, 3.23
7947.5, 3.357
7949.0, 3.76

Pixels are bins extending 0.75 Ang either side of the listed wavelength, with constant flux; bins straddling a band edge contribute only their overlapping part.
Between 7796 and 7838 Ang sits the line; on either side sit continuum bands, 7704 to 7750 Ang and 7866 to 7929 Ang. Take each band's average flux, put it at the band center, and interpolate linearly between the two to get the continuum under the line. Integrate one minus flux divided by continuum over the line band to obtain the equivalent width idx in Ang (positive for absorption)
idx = 4.83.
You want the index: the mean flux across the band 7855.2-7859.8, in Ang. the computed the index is 2.76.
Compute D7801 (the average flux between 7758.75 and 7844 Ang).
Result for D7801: 3.04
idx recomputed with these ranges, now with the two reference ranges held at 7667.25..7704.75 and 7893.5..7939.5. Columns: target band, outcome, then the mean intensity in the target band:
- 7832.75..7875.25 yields 1.52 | 3.15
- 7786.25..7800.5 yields 1.52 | 2.94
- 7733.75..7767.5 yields 0.25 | 3.29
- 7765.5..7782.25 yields 0.14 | 3.28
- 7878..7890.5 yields 0.10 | 3.23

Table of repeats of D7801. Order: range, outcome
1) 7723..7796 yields 3.27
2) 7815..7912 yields 3.15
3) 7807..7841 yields 2.98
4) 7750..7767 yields 3.3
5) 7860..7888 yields 3.23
